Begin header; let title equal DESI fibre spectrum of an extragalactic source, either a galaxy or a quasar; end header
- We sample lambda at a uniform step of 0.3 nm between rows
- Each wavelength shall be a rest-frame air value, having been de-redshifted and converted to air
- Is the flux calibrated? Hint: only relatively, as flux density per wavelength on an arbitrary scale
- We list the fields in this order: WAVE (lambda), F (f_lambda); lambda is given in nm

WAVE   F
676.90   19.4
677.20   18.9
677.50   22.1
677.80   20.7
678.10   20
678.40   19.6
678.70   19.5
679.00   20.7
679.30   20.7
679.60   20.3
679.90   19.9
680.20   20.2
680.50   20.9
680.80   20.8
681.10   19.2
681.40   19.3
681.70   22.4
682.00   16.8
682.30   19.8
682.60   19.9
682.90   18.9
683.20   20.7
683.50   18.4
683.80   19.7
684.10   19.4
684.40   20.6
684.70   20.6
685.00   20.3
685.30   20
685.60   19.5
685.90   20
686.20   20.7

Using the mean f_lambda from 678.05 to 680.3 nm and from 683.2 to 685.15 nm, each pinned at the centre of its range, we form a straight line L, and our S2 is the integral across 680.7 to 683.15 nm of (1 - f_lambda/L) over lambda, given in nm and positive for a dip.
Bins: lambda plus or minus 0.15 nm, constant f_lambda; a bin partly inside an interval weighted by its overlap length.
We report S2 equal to 0.042 nm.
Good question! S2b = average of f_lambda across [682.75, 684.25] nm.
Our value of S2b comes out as 19.4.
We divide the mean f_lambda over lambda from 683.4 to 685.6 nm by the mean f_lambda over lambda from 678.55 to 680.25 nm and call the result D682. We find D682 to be 0.98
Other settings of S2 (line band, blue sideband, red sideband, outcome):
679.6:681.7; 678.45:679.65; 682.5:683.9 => -0.03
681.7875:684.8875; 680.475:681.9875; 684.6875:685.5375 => 0.09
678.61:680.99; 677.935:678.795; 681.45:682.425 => -0.08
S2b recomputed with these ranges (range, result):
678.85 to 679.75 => 20.6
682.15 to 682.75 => 19.8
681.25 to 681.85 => 20.8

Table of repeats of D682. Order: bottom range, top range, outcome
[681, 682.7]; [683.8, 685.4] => 1.03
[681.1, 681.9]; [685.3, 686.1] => 0.98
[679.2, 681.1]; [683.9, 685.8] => 0.99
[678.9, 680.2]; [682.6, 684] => 0.96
